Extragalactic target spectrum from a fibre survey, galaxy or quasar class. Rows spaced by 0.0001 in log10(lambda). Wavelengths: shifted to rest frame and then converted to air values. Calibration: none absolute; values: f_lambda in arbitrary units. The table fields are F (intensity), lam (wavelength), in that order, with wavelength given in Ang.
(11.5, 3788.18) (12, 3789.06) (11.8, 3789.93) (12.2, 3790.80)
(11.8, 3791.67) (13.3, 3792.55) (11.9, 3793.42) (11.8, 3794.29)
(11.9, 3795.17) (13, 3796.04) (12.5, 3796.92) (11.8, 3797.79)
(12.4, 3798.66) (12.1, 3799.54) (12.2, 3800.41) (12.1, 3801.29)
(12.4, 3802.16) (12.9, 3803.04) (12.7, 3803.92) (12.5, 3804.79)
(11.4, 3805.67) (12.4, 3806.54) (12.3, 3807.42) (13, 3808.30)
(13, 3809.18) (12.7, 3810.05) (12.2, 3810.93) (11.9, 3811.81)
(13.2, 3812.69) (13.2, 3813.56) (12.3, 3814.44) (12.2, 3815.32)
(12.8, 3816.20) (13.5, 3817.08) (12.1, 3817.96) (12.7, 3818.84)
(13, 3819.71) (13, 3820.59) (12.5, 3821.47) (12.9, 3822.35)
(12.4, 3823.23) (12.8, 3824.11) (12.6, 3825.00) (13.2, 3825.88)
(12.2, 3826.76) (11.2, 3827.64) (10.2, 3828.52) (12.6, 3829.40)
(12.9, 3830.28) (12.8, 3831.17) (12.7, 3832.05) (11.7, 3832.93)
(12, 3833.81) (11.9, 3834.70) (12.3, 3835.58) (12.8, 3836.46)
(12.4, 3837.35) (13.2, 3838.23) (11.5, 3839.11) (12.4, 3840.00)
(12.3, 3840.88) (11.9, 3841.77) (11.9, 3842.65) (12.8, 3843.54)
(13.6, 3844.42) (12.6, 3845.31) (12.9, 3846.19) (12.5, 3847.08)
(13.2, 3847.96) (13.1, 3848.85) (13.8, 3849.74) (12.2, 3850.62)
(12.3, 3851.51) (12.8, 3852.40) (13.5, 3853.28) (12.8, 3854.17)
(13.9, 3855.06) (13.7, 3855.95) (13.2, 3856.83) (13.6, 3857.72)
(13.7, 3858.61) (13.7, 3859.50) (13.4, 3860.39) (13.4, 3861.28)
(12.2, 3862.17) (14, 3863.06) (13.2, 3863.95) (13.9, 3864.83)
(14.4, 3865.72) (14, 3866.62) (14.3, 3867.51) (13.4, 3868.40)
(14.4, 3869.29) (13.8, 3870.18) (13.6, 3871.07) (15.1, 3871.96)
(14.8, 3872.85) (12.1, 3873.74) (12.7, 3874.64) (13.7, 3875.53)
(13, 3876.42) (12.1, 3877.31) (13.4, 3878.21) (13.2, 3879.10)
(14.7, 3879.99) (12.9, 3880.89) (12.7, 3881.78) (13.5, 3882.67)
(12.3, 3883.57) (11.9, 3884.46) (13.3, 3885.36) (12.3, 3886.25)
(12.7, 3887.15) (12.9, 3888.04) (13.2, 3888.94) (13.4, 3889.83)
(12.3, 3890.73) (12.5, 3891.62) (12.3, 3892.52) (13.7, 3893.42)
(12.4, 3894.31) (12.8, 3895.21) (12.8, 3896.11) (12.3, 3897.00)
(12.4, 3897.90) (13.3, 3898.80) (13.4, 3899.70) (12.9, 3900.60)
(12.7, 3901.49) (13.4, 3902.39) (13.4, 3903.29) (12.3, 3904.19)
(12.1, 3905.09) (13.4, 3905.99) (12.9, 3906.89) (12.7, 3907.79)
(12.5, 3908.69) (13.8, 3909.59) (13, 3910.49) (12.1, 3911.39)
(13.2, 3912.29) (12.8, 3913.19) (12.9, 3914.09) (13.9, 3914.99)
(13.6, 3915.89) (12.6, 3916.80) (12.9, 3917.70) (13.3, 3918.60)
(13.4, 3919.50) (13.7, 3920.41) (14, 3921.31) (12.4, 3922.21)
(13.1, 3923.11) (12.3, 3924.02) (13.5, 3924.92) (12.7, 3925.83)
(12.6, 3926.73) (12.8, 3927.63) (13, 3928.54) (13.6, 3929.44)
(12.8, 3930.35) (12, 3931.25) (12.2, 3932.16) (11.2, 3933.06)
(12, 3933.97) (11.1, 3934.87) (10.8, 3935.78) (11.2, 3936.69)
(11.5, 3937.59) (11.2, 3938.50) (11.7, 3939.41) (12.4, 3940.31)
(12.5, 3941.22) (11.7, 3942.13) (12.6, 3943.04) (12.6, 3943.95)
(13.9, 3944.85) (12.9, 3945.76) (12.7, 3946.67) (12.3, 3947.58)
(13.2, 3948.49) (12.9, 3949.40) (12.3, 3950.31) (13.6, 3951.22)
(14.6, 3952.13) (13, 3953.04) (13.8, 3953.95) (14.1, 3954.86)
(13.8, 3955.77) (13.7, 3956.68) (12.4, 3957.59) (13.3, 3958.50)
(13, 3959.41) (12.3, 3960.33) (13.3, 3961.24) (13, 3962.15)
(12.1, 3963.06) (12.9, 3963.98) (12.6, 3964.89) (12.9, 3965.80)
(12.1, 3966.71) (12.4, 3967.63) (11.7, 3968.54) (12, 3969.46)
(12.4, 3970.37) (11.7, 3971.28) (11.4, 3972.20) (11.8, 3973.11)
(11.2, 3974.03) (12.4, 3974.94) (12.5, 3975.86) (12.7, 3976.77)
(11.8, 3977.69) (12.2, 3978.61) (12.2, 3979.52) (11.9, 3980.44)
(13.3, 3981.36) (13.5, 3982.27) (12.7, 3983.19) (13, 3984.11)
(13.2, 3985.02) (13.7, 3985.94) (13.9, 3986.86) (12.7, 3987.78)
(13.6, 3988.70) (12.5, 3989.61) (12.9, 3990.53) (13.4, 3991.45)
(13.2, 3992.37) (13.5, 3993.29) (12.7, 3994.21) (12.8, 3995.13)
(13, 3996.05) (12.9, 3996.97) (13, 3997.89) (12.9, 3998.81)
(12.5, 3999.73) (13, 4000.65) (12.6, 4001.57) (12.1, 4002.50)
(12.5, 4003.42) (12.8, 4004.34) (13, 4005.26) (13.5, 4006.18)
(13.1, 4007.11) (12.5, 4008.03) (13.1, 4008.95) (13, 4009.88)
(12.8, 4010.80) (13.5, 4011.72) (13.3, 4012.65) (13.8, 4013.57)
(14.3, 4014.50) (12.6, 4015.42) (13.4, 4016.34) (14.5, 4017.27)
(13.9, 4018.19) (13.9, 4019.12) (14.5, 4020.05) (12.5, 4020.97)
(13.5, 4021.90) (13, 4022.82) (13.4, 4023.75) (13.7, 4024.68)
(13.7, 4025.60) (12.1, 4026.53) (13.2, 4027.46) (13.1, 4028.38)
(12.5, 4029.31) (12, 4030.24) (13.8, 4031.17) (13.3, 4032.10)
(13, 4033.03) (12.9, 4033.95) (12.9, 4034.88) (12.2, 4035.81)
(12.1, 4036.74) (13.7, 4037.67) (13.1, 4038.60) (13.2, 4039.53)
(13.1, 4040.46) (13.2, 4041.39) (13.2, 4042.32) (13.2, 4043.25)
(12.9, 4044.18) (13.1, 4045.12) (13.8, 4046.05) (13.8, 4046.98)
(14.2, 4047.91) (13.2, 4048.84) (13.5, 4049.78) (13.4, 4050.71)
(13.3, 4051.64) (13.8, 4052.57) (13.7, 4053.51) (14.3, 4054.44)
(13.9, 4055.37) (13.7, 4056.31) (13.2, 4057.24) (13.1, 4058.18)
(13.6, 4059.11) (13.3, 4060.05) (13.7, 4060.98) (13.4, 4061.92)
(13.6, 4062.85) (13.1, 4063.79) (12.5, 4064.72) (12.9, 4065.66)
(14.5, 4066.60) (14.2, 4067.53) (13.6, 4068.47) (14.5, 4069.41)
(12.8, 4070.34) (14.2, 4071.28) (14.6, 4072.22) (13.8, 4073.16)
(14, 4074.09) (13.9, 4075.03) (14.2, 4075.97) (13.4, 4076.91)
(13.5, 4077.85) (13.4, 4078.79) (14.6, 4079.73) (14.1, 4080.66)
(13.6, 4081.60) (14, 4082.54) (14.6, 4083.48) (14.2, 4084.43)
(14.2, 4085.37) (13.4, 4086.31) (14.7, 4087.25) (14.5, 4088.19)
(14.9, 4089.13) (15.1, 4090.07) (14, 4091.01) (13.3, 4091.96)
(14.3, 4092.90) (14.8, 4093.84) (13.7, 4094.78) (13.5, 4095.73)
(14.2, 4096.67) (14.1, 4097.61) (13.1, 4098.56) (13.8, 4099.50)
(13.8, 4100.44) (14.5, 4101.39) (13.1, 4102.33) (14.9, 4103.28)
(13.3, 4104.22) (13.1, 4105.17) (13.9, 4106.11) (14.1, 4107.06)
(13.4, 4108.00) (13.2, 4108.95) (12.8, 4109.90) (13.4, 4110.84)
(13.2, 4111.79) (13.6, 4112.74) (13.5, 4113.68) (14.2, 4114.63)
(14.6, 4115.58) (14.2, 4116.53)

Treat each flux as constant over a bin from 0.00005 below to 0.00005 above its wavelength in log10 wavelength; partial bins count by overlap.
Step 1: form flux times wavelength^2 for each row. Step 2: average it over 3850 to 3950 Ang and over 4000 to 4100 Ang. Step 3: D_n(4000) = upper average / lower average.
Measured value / 1.13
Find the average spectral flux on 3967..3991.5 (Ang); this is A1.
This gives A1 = 12.5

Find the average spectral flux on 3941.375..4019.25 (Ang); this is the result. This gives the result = 12.9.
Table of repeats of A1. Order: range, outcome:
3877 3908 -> 12.9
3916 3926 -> 13.1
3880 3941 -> 12.7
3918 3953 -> 12.6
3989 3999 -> 13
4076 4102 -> 14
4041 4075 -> 13.6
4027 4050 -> 13.1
